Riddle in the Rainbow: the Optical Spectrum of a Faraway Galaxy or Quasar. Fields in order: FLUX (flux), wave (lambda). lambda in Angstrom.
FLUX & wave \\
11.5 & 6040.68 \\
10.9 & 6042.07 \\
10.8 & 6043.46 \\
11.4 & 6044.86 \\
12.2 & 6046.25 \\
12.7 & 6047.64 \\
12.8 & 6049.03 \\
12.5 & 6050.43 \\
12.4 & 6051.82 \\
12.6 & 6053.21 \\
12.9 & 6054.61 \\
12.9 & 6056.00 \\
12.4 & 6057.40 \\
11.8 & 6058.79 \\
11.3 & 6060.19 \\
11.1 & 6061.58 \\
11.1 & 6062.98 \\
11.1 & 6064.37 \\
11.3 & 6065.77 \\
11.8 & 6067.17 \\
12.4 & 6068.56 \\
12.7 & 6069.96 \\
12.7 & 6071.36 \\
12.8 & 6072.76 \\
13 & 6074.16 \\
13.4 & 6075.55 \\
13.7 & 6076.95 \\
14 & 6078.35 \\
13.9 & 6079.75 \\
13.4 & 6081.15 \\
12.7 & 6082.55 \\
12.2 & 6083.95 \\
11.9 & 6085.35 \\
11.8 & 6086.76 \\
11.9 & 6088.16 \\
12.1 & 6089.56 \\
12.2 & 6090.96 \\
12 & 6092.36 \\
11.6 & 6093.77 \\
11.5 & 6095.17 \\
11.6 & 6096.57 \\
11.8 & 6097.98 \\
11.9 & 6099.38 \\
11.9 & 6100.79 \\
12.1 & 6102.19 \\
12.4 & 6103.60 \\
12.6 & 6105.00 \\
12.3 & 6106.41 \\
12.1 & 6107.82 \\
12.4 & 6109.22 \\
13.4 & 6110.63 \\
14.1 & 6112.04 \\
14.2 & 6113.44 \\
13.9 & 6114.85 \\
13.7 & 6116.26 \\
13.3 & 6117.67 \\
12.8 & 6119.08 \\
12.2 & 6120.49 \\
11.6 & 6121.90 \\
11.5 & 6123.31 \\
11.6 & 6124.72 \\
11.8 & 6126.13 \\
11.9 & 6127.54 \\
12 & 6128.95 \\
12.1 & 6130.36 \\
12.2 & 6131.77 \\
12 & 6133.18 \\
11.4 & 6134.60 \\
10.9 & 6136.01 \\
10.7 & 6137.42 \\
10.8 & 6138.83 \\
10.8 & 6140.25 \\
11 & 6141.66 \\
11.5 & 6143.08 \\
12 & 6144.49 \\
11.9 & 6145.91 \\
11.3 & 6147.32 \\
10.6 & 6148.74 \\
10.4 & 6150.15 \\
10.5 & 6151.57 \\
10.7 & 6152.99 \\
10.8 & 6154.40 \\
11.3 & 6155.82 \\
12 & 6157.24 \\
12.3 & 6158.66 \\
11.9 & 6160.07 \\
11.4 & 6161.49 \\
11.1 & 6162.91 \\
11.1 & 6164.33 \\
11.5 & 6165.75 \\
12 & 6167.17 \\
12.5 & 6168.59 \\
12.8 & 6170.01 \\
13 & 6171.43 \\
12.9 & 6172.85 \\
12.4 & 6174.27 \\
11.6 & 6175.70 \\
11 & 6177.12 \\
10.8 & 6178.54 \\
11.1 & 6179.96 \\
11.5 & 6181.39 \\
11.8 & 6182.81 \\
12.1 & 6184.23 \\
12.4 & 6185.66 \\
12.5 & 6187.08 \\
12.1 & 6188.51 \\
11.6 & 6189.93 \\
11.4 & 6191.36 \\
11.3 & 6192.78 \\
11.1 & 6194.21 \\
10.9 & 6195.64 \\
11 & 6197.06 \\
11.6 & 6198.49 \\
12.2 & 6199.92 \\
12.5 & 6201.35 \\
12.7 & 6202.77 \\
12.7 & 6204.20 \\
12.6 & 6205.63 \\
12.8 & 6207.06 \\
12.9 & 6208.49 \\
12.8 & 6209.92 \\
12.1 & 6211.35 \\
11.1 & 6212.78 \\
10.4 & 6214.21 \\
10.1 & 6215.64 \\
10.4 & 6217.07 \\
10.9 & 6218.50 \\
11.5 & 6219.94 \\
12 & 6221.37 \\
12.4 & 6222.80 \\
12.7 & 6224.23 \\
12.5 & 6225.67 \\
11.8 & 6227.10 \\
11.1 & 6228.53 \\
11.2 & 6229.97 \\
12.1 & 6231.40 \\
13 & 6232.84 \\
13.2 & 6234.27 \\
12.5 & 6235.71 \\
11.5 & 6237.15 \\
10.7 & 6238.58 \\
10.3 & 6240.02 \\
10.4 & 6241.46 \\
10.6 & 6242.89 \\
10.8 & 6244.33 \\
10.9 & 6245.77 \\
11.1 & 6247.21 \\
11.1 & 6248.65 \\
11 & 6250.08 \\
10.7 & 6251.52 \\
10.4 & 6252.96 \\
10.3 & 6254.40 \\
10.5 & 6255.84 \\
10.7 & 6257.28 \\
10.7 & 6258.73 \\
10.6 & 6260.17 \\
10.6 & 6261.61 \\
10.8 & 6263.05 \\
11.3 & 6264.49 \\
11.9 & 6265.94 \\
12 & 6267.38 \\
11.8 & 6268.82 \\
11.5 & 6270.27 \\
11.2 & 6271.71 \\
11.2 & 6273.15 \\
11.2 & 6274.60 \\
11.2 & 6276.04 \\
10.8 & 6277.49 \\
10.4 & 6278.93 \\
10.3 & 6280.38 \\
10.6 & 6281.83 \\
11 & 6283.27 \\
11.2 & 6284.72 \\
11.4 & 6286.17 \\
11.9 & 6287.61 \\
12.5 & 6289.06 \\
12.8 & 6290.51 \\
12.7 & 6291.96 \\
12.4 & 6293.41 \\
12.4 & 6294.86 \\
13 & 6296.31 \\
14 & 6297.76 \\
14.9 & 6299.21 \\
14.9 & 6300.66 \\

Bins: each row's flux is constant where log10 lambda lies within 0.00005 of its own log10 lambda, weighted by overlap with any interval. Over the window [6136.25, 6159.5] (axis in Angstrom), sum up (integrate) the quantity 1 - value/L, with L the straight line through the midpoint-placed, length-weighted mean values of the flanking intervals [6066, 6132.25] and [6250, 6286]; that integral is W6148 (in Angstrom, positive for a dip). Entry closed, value 1.7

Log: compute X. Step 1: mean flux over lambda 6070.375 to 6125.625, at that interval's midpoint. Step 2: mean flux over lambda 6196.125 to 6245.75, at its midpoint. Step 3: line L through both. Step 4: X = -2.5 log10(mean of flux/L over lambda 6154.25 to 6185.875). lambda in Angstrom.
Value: 0.024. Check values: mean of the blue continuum 12.6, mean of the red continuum 11.7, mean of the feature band 11.8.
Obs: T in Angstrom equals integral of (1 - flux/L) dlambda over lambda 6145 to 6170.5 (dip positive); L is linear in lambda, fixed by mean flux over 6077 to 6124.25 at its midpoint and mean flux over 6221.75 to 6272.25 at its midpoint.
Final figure 1.3 Angstrom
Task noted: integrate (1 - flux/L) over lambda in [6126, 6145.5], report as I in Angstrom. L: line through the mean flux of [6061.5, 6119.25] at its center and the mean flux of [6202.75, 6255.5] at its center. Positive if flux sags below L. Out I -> 1.1 Angstrom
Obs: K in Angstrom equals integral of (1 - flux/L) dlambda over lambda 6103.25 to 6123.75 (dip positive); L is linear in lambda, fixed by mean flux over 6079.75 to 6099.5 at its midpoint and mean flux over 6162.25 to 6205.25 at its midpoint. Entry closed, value -1.4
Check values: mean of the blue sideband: 12.1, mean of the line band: 12.9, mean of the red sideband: 11.8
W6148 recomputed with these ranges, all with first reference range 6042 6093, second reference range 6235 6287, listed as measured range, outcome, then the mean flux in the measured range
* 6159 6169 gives 0.00 Angstrom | 11.6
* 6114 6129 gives -0.61 Angstrom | 12.4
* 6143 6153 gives 0.55 Angstrom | 11.1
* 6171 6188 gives -0.54 Angstrom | 11.9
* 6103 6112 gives -0.46 Angstrom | 12.6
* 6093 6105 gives 0.20 Angstrom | 11.9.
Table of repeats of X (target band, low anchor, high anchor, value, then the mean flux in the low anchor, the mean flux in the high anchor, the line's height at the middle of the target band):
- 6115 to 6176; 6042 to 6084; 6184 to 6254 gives 0.02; 12.4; 11.6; 12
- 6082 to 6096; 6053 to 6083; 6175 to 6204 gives 0.03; 12.5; 11.7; 12.4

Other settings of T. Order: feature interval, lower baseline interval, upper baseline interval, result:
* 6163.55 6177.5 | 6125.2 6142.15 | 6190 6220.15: -0.6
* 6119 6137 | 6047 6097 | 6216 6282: 0.3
